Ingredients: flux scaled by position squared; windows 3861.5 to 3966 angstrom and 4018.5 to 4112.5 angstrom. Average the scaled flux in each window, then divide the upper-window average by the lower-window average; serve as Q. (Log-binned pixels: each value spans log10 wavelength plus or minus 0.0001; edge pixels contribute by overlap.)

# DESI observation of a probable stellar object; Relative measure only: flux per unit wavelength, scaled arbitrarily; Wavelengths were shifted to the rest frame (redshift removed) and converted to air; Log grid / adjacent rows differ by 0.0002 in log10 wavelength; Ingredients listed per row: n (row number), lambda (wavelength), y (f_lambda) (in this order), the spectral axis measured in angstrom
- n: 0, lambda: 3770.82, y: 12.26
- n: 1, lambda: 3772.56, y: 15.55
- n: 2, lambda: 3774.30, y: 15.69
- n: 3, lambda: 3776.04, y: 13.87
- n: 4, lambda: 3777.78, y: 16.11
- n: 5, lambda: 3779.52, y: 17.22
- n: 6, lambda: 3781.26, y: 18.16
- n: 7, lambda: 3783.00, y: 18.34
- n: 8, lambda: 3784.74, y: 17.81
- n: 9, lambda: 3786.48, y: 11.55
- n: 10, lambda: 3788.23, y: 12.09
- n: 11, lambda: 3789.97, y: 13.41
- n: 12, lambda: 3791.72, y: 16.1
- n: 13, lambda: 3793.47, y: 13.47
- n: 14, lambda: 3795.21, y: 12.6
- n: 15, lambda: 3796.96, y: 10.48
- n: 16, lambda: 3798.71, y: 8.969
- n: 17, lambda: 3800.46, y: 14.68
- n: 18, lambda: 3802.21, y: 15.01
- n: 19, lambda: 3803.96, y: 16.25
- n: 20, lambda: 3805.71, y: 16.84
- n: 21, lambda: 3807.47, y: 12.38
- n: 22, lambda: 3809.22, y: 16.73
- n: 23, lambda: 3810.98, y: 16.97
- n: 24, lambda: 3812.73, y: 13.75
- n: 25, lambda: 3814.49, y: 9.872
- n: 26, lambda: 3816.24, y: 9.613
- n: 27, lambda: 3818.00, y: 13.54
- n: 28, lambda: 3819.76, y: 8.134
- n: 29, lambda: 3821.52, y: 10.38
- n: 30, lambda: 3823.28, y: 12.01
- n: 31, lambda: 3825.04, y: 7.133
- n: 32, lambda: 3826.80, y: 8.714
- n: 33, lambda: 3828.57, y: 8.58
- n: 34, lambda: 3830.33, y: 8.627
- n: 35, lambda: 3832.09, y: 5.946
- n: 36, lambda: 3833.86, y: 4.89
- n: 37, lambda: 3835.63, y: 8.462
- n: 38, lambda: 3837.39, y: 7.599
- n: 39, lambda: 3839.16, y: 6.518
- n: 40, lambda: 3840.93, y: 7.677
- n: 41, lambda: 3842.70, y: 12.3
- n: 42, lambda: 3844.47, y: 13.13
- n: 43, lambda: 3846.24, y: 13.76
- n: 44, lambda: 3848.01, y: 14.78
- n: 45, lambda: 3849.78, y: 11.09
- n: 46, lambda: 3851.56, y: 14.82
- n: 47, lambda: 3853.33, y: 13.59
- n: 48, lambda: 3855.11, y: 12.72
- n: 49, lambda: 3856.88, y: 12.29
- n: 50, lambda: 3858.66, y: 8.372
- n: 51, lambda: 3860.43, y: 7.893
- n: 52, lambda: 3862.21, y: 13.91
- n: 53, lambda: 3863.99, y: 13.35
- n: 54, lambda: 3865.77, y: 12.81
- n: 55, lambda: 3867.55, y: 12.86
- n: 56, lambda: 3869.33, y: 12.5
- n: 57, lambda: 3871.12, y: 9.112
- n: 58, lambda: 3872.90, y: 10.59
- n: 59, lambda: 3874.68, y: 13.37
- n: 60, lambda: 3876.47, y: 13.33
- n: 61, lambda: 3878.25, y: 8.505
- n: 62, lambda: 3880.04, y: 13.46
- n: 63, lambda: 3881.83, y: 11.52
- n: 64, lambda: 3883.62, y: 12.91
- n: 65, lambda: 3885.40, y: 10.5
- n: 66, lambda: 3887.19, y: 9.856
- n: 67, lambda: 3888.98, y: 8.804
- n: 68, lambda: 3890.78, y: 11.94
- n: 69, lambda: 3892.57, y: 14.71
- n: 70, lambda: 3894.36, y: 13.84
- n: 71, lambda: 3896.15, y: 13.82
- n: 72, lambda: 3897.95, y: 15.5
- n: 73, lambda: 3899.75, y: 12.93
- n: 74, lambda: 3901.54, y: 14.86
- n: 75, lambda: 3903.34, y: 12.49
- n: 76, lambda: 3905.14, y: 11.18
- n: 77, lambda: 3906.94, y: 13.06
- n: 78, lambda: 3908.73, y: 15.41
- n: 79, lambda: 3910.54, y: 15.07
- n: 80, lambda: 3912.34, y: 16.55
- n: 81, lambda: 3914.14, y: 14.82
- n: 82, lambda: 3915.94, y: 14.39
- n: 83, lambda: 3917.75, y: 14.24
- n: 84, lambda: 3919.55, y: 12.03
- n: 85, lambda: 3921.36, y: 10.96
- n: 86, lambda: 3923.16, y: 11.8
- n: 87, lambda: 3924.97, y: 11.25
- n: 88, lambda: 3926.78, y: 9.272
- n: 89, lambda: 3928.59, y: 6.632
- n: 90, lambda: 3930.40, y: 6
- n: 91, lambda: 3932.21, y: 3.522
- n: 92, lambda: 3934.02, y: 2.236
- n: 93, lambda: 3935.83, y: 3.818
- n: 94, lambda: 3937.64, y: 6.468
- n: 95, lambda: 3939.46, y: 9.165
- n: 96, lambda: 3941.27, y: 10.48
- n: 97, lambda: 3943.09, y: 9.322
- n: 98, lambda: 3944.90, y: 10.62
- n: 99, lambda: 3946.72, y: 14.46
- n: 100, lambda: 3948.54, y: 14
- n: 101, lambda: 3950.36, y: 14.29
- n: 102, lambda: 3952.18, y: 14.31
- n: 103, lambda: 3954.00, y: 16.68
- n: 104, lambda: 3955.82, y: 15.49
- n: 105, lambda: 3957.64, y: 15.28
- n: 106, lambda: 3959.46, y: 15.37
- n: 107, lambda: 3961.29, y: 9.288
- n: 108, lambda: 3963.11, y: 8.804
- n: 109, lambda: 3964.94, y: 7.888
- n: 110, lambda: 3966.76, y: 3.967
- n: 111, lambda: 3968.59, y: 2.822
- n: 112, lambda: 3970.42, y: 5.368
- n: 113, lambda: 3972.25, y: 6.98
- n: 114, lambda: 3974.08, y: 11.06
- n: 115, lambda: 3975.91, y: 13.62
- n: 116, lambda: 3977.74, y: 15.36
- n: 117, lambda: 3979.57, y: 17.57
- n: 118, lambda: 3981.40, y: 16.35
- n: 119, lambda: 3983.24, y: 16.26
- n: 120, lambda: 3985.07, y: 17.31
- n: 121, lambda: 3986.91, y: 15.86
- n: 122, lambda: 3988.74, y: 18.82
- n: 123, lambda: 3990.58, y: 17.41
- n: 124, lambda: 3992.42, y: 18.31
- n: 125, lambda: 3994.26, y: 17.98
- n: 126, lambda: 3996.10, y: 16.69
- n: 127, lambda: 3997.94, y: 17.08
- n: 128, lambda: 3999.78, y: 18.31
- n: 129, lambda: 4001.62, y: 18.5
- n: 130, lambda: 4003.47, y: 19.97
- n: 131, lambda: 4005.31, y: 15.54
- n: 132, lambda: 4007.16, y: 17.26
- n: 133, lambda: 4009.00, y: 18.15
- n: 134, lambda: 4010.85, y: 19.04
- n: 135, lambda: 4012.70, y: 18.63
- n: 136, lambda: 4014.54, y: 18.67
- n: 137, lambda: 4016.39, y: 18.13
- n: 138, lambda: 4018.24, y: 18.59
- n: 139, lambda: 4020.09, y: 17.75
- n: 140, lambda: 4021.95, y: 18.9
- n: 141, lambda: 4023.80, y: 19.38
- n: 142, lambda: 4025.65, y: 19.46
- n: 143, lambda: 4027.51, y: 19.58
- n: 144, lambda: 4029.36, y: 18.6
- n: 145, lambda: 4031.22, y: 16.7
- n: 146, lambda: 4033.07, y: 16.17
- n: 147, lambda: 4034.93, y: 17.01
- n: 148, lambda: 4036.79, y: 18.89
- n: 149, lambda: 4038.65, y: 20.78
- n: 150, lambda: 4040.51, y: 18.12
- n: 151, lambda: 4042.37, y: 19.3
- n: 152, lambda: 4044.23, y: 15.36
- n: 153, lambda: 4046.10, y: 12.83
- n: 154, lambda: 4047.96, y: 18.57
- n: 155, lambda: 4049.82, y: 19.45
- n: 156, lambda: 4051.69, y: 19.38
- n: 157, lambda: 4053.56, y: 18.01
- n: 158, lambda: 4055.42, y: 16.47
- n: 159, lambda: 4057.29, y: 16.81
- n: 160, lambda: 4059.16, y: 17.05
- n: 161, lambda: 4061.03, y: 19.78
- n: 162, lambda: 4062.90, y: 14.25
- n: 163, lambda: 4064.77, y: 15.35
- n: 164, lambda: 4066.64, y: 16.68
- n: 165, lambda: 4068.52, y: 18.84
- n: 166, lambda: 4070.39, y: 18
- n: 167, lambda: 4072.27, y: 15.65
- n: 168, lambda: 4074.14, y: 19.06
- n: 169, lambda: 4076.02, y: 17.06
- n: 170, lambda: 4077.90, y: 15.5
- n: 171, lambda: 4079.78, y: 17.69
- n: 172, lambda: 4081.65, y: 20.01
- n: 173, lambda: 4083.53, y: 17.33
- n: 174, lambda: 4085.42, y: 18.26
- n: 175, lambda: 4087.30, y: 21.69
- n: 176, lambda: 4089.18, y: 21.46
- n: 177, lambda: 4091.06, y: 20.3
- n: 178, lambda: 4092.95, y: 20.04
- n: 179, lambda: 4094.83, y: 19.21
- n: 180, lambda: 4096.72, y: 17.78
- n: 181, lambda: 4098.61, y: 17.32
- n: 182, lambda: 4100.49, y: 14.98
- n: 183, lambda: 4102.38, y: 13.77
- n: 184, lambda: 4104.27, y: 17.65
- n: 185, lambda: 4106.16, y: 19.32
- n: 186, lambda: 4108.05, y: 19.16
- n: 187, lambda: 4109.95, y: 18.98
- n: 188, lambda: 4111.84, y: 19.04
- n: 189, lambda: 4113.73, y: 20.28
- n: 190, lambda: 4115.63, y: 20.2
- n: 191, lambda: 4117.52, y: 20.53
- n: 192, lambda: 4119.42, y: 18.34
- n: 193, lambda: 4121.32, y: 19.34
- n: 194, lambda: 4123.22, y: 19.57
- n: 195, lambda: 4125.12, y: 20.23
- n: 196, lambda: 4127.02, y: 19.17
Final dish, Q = 1.65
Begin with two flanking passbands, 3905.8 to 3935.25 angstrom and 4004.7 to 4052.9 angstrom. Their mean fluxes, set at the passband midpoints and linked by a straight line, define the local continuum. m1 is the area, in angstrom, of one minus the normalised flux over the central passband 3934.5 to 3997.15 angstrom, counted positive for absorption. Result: 7.0 angstrom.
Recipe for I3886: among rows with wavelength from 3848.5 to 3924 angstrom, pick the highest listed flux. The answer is 16.55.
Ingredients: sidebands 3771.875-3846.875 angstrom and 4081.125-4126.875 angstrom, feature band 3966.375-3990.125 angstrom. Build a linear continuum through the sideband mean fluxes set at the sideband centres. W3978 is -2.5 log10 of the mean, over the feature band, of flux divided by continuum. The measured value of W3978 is 0.26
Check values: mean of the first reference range 12.3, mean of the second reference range 18.9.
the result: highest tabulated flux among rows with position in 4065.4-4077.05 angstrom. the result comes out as 19.06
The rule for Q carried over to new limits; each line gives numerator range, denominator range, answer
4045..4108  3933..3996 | 1.54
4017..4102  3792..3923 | 1.65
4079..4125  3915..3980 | 1.97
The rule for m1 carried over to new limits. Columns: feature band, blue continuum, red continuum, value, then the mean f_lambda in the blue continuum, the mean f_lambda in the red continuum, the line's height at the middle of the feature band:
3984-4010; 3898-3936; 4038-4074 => -4.98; 11.3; 17.4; 14.8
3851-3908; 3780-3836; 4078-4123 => 6.77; 12.3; 18.8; 13.9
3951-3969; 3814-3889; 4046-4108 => 3.61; 10.7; 17.8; 14.1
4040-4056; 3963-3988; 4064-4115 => -1.78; 11.5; 18.2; 15.8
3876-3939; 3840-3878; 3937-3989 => 3.94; 12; 12.1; 12.1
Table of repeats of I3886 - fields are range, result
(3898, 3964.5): 16.68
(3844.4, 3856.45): 14.82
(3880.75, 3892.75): 14.71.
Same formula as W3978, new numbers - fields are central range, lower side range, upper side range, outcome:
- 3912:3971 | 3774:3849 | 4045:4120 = 0.41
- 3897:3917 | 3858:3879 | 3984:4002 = -0.07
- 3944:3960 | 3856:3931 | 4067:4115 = -0.04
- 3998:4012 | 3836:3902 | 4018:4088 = -0.11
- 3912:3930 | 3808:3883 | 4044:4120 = 0.12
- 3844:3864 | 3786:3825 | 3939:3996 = 0.04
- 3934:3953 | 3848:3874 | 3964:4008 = 0.31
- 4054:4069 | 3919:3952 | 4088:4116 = -0.03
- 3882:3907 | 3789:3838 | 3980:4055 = 0.12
